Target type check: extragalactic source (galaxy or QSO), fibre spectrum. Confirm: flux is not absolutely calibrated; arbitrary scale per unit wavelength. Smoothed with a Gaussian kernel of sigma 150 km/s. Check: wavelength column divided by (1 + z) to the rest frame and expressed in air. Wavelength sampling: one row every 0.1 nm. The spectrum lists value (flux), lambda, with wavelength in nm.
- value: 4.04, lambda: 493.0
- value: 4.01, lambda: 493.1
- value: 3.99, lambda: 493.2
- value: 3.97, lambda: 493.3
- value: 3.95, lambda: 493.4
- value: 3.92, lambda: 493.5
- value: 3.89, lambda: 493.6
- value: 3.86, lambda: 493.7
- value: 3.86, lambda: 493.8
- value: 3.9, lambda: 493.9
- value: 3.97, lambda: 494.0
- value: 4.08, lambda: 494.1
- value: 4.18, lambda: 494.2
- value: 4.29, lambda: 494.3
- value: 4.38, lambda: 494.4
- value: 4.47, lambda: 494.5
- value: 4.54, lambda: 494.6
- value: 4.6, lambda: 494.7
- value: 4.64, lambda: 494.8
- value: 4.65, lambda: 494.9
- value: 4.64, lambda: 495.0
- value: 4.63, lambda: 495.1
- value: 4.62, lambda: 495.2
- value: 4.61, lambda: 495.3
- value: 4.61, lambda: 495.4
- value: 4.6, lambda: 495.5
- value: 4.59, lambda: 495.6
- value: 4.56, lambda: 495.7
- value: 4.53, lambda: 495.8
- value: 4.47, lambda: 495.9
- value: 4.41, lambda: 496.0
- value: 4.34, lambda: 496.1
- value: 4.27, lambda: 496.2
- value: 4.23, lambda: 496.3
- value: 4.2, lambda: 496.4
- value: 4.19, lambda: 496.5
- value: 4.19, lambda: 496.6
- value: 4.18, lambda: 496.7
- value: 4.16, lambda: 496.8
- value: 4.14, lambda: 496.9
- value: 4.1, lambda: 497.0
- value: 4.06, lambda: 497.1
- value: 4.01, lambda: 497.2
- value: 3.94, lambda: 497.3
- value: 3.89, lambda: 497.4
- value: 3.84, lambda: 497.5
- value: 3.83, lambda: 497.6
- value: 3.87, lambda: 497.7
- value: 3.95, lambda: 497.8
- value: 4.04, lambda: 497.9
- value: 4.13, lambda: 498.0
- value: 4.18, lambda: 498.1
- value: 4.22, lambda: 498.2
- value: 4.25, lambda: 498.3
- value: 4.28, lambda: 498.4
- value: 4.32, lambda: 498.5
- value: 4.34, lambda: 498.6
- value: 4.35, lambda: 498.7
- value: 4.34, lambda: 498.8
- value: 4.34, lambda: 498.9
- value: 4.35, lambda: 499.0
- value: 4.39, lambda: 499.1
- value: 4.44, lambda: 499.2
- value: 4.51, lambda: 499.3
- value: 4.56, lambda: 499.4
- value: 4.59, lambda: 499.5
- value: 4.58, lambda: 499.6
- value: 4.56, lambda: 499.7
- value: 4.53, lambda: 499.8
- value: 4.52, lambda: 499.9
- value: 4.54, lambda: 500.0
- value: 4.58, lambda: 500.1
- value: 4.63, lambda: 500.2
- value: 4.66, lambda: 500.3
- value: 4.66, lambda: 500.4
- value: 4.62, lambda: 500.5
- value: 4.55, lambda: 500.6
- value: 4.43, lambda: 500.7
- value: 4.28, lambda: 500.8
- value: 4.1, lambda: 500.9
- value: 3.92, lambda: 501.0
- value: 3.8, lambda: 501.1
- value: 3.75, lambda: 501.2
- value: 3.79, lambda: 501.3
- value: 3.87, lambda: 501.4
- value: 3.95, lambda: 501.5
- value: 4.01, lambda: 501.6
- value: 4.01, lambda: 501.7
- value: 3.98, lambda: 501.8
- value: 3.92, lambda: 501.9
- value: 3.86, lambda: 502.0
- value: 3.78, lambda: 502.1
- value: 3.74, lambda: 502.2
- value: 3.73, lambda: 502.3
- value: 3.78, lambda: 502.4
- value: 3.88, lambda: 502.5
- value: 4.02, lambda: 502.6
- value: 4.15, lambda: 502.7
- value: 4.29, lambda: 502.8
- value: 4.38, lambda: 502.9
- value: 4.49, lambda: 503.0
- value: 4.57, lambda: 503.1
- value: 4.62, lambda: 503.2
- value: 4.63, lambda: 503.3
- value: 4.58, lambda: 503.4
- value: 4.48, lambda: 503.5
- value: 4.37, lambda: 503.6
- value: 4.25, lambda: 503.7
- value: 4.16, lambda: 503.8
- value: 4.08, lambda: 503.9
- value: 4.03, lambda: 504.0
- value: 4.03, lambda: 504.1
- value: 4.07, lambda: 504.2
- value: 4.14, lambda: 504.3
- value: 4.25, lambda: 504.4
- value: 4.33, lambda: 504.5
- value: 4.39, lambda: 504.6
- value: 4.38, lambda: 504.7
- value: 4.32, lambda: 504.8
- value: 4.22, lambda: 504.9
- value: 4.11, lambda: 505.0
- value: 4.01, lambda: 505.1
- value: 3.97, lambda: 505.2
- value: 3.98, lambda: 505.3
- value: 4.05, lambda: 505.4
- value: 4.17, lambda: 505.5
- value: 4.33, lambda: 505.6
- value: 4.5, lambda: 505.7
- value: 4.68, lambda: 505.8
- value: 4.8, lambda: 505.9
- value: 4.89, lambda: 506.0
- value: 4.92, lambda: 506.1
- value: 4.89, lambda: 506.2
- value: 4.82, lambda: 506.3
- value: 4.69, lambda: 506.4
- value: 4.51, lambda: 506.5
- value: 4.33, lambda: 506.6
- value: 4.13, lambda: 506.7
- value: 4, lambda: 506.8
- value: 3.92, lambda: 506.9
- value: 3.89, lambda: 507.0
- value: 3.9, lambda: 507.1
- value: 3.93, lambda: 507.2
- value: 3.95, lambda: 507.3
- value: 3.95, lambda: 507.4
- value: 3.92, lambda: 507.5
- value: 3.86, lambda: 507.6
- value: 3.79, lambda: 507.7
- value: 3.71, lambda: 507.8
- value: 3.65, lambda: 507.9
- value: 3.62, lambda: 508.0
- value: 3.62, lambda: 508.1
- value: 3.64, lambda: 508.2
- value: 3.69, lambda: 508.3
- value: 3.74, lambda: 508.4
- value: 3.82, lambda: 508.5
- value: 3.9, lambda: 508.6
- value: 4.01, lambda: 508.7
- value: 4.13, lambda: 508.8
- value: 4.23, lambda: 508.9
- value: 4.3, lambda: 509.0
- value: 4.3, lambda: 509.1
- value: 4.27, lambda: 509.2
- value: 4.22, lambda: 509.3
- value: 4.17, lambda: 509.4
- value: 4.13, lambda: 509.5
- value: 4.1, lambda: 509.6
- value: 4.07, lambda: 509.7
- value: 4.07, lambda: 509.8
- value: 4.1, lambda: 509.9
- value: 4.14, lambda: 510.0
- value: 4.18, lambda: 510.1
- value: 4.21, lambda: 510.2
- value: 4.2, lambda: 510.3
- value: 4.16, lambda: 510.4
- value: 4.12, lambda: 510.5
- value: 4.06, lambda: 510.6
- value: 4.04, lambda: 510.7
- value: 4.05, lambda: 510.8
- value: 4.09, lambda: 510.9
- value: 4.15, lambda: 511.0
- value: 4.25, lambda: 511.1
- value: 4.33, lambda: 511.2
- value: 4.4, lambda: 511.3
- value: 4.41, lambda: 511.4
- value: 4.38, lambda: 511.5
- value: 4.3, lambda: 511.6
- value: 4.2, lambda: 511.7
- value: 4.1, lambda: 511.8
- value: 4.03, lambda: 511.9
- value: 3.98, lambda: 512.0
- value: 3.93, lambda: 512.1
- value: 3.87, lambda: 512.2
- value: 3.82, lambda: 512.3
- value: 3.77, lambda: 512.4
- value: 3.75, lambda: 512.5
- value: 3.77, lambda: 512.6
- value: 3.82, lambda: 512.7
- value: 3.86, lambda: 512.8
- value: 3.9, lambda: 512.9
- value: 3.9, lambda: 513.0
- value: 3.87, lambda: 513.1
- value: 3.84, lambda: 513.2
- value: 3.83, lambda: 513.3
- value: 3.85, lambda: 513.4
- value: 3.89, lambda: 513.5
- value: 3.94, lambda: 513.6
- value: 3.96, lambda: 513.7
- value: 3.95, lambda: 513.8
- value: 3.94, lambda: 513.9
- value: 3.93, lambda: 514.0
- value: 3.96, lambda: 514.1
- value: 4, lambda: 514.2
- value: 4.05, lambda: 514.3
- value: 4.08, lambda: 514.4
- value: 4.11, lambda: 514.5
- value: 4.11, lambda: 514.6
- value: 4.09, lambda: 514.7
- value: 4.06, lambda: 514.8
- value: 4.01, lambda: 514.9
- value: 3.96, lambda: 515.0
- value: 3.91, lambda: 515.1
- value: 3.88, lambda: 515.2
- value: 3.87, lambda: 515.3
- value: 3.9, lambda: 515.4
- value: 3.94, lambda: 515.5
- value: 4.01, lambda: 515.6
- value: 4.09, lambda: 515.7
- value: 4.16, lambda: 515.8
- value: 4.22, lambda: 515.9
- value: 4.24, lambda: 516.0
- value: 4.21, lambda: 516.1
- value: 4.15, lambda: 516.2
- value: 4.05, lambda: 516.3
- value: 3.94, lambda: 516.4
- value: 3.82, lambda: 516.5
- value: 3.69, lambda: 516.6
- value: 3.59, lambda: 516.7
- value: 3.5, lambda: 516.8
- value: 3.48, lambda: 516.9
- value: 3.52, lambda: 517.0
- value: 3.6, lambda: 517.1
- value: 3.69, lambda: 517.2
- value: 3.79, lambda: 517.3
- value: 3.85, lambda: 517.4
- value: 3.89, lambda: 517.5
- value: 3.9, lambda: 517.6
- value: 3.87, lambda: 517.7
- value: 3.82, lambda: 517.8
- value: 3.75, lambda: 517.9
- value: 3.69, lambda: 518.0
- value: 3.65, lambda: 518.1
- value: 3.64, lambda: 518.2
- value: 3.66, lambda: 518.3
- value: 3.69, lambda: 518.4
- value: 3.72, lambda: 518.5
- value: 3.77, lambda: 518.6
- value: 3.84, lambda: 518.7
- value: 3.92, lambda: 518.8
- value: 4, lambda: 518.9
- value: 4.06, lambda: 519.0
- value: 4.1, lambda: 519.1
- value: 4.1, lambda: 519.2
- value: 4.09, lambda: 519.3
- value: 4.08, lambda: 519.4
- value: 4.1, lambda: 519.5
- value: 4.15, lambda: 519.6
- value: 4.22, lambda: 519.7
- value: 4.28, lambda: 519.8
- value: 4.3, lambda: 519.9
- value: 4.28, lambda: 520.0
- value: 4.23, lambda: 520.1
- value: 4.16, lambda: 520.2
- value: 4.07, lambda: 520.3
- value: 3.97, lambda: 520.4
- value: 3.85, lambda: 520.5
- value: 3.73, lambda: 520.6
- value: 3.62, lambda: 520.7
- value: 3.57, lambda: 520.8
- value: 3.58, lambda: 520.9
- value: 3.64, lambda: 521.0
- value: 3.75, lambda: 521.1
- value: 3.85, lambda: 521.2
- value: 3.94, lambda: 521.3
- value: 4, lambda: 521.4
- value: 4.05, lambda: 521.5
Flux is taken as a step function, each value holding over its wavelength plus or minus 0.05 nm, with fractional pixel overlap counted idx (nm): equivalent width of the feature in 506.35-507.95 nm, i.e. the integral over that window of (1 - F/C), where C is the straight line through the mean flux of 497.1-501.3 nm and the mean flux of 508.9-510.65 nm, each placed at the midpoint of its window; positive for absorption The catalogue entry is 0.07 nm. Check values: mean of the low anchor 4.28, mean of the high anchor 4.17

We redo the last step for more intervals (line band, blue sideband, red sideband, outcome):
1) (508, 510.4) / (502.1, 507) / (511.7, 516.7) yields 0.05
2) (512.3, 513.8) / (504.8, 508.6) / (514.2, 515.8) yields 0.07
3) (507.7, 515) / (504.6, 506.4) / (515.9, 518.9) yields 0.18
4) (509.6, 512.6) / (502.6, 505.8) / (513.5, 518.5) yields -0.04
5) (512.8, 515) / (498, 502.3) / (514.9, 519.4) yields -0.01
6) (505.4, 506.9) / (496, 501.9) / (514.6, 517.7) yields -0.15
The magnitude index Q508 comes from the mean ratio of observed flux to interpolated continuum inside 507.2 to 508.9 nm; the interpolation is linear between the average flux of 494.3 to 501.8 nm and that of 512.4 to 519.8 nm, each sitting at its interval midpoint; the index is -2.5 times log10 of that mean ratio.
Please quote 0.07 mag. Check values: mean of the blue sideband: 4.31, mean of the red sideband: 3.91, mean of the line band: 3.83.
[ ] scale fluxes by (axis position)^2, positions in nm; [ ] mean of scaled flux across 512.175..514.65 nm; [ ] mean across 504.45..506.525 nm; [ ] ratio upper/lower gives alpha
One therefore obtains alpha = 0.9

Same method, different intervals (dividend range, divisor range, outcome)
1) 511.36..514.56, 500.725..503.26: 1.03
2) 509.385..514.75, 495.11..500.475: 0.99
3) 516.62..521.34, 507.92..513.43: 0.99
